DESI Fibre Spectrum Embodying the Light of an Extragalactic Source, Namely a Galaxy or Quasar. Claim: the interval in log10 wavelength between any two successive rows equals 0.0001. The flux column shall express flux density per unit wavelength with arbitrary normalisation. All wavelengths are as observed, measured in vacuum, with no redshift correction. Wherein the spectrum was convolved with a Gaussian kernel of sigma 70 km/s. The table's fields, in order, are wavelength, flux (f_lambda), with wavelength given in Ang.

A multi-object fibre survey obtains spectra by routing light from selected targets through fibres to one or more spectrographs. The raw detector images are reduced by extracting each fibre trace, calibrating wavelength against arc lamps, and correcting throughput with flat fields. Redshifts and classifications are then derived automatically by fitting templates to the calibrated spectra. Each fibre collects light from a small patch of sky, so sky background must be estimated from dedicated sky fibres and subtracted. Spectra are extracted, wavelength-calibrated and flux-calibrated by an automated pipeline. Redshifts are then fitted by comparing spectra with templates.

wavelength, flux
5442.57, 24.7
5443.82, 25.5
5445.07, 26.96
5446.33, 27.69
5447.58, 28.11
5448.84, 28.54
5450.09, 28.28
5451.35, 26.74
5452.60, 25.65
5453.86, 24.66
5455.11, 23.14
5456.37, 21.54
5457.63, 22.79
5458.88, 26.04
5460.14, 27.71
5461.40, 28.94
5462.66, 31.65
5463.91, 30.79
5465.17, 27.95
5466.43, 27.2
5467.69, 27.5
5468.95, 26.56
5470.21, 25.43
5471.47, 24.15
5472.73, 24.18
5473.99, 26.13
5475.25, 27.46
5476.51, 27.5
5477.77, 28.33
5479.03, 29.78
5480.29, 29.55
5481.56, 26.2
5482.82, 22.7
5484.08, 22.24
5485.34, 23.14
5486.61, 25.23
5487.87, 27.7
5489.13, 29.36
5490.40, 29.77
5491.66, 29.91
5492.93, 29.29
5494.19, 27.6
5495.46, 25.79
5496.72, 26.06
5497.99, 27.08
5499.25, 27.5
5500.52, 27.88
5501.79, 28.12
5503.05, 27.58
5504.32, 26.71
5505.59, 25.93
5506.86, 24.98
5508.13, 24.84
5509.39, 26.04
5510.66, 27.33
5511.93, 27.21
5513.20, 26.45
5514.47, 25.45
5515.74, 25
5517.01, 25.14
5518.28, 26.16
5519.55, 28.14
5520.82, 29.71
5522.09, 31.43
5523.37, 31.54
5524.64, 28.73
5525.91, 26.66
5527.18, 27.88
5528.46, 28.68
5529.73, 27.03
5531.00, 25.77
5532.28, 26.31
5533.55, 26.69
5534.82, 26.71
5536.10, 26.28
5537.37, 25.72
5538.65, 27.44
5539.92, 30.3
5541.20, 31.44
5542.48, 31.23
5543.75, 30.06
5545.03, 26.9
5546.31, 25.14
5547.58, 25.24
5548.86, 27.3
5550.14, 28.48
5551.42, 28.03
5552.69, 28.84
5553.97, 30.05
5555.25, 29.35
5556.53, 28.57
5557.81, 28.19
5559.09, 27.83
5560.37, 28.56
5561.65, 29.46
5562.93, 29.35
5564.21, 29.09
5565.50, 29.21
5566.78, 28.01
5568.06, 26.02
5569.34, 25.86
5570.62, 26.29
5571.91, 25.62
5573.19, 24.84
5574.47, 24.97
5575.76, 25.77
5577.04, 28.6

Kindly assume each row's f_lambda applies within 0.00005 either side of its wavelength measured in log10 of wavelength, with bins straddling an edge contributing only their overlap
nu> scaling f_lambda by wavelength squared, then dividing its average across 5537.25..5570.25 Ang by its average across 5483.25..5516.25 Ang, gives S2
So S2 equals 1.1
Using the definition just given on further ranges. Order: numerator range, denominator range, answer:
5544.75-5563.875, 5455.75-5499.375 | 1.08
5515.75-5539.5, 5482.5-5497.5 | 1.05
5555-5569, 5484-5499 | 1.08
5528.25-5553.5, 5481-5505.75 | 1.05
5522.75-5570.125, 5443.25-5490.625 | 1.08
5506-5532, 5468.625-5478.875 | 1.05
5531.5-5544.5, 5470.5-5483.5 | 1.08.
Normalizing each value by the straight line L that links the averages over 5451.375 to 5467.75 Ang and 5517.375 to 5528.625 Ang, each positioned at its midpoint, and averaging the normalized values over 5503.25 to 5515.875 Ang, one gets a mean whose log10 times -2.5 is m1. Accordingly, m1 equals 0.086 mag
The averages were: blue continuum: 26.6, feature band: 26.1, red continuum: 28.7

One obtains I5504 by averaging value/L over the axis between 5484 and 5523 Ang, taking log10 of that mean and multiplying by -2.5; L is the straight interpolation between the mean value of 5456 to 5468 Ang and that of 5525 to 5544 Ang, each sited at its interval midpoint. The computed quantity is 0.02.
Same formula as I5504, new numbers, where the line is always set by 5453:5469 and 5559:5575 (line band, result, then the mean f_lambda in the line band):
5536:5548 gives -0.04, 28.1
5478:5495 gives -0.01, 27.1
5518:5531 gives -0.06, 28.5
